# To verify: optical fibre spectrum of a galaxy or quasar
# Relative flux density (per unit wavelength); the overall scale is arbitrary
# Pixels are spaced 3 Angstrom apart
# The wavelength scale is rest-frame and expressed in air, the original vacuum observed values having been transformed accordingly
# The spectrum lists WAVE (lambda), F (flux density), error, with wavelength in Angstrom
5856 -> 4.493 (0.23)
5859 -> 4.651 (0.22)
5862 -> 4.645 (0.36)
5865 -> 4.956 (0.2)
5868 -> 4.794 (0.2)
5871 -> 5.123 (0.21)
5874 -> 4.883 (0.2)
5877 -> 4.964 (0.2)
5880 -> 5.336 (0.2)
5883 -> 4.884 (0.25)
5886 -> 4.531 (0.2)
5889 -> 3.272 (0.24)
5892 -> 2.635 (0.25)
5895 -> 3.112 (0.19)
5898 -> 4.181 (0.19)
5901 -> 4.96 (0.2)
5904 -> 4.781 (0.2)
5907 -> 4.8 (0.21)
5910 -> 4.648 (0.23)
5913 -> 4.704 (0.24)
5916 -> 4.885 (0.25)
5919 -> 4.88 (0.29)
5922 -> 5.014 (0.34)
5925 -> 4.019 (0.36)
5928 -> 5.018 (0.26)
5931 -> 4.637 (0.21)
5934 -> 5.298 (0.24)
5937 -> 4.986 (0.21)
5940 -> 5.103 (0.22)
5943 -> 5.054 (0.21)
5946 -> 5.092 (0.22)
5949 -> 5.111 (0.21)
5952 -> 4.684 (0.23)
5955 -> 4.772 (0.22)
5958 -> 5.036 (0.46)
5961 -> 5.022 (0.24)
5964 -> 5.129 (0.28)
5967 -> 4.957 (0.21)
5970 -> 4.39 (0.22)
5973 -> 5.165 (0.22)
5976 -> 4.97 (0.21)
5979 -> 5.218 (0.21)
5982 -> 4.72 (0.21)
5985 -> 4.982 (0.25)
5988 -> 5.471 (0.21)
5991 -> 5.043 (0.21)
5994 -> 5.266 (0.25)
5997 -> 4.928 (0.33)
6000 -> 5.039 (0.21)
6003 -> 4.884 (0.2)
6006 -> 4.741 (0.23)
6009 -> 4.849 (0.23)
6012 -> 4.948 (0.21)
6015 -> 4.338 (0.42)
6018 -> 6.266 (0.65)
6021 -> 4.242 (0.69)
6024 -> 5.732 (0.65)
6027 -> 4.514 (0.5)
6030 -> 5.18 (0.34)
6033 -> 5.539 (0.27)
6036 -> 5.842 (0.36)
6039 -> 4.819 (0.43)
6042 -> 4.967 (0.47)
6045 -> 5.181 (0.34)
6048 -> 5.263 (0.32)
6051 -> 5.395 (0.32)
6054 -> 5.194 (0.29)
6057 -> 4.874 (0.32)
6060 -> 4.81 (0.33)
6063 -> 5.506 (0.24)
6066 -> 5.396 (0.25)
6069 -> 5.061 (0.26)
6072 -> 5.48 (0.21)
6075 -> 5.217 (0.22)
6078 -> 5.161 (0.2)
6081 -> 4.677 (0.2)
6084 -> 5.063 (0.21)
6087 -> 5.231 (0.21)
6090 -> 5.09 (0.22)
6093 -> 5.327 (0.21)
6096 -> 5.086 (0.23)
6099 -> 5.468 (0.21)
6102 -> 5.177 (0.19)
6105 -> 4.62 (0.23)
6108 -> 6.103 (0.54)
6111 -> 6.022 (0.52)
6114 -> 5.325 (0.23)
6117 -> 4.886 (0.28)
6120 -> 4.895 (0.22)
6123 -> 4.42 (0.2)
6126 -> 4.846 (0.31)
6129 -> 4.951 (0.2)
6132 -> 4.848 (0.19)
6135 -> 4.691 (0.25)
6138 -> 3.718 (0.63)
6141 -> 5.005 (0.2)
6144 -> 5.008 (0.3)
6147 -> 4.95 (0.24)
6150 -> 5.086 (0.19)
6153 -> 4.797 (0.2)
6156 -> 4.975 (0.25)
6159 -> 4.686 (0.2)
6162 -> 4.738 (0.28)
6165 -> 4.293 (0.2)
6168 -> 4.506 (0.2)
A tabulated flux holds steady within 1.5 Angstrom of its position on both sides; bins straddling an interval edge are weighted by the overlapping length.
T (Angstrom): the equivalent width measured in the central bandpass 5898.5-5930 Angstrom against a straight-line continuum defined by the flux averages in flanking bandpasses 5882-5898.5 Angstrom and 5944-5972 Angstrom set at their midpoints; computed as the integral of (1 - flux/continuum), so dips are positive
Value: -4.7 Angstrom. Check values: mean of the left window 3.71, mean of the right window 4.92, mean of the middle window 4.75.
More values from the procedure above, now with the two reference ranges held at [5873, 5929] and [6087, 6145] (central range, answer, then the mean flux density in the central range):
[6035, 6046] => -0.8 Angstrom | 5.17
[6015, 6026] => -1.0 Angstrom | 5.23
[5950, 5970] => -1.1 Angstrom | 4.9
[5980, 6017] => -1.7 Angstrom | 4.96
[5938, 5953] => -1.4 Angstrom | 5.02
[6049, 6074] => -1.6 Angstrom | 5.22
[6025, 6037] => -1.1 Angstrom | 5.26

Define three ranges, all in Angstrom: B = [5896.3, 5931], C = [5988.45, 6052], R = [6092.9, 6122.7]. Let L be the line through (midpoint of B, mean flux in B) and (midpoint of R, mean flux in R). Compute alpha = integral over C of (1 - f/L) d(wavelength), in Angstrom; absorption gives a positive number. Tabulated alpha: -1.2 Angstrom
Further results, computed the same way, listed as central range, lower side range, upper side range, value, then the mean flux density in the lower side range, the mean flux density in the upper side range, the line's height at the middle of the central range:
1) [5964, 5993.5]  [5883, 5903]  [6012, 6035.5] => -1.88 Angstrom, 3.89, 5.14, 4.71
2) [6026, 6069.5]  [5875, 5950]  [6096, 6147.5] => -2.76 Angstrom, 4.63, 5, 4.87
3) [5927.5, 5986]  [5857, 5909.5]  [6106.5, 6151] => -4.03 Angstrom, 4.5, 4.98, 4.65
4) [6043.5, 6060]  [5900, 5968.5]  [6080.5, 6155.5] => -0.58 Angstrom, 4.89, 5.02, 4.97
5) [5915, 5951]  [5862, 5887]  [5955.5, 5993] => 0.36 Angstrom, 4.92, 5.01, 4.97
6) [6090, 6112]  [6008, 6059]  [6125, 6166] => -2.06 Angstrom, 5.13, 4.76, 4.91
